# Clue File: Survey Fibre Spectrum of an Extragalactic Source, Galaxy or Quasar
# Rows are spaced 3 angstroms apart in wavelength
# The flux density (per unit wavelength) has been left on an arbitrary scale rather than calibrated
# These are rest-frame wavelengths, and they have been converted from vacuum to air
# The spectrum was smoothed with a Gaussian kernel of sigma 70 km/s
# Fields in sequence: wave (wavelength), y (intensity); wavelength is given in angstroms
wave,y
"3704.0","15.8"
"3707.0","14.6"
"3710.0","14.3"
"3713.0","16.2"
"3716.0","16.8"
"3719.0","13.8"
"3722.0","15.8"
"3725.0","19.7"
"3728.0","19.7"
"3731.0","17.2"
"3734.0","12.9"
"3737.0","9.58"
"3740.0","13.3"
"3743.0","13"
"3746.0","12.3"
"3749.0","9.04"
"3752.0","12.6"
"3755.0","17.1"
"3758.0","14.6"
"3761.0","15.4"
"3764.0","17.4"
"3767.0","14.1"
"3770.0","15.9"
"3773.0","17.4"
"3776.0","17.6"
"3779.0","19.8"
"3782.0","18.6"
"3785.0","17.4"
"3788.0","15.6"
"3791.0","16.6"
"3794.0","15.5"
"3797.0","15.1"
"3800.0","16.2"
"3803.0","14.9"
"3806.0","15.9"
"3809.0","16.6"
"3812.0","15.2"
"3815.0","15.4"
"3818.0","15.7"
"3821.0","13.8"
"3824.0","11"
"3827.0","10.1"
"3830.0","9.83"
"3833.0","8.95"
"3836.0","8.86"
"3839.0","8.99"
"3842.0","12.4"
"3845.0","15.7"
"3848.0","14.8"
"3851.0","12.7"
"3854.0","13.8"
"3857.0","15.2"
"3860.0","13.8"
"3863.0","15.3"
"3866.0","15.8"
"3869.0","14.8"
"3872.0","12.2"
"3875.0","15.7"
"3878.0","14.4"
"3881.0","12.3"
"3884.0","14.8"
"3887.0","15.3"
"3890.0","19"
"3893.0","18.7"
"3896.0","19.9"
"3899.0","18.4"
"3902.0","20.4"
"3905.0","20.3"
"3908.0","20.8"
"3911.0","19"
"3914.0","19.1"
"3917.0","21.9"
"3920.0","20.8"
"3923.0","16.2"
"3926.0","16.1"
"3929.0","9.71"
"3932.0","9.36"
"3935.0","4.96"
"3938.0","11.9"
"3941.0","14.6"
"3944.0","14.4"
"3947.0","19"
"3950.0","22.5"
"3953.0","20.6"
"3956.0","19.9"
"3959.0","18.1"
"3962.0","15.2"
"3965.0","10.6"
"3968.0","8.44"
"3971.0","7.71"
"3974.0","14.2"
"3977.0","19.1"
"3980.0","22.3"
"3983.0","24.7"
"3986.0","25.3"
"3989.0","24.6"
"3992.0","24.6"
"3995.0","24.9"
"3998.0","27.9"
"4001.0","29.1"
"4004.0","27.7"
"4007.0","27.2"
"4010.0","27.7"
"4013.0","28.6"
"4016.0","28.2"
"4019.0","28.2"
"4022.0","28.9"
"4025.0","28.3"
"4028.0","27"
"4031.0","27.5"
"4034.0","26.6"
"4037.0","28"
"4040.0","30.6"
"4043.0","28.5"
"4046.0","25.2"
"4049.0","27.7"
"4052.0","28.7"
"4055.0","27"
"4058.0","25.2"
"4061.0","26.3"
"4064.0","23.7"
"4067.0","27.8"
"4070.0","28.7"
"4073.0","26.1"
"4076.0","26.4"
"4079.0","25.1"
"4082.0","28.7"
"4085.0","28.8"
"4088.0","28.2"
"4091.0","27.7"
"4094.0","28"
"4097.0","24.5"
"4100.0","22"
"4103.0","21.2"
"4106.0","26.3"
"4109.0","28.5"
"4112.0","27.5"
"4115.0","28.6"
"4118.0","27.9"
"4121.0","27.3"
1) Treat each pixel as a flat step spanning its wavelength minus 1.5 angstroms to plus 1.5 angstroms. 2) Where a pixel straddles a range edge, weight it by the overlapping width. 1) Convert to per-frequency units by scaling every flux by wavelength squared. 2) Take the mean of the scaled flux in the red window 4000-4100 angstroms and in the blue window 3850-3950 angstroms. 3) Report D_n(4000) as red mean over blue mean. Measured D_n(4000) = 1.9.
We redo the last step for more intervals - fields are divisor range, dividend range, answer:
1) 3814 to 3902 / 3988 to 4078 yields 2.10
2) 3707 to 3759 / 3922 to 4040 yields 1.64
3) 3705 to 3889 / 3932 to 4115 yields 1.83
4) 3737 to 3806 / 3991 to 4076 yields 2.04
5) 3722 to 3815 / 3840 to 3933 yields 1.10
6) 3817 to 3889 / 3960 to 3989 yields 1.36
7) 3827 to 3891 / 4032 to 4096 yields 2.25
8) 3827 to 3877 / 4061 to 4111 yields 2.28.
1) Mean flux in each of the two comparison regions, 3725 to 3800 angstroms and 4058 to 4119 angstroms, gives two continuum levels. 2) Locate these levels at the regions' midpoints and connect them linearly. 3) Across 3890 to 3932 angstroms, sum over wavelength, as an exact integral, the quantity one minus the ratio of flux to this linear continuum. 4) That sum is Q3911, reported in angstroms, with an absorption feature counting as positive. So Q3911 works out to 4.51 angstroms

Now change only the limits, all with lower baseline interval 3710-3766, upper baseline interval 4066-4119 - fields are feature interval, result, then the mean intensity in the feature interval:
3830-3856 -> 9.1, 12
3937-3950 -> 3.5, 16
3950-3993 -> 8.3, 18.3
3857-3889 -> 7.9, 14.5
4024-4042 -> -2.4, 28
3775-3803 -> -0.6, 16.8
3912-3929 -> 2.4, 18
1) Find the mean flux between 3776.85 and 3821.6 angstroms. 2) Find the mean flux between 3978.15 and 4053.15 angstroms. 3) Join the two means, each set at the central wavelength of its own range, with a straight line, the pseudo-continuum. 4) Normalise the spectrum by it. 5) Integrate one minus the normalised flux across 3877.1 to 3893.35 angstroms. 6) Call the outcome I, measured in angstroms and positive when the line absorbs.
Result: 3.93 angstroms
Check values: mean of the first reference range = 16.2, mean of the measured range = 15.6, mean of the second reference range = 27.1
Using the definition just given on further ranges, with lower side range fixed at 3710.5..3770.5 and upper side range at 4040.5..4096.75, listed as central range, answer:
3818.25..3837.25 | 7.6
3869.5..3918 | 7.2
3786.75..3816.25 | 2.4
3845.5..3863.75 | 4.6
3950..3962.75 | 2.1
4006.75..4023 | -2.0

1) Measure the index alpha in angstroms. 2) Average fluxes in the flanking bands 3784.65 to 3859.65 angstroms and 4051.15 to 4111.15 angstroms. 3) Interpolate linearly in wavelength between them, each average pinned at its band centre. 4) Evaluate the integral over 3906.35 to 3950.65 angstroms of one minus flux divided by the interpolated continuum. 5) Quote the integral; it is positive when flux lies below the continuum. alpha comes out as 7.0 angstroms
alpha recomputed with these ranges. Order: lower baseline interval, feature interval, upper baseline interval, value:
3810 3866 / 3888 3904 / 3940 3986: -4.64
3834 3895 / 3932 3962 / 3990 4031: 8.33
